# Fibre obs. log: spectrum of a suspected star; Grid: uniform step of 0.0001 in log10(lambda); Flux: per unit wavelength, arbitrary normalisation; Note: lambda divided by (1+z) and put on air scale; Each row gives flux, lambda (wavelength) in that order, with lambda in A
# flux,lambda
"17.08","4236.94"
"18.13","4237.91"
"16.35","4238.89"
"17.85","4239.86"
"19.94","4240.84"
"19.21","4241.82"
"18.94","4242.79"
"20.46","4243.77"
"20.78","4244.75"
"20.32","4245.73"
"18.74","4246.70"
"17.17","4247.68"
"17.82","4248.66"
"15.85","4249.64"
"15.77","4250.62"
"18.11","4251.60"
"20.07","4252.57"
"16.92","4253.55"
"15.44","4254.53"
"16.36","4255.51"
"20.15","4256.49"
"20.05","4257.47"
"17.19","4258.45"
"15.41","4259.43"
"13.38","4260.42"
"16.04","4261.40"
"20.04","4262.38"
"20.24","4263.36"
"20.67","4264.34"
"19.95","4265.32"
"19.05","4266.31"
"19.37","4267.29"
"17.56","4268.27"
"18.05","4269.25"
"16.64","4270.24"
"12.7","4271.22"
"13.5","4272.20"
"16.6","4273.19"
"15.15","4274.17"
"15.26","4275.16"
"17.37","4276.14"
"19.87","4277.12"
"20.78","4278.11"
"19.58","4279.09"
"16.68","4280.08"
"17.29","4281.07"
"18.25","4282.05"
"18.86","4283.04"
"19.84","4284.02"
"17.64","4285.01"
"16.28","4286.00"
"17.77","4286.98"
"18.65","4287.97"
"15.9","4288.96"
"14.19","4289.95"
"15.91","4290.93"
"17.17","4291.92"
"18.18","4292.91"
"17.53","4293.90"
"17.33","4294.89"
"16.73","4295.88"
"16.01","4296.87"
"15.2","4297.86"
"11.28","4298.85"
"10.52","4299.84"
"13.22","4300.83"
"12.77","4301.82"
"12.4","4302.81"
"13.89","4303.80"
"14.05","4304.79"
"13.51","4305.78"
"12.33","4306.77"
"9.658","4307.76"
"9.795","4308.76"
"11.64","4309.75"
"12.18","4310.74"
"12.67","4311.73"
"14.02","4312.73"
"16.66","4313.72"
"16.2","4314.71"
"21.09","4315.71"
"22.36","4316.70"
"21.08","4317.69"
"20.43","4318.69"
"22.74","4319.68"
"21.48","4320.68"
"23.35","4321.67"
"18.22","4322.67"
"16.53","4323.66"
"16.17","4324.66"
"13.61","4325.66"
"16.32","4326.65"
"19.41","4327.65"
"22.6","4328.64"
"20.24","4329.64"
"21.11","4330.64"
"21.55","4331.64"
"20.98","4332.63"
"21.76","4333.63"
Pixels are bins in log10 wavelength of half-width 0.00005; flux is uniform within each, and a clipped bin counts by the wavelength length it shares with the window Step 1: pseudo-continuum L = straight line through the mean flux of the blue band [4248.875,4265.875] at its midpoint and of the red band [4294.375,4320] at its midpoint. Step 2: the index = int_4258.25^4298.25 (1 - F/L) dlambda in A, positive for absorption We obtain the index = -1.8 A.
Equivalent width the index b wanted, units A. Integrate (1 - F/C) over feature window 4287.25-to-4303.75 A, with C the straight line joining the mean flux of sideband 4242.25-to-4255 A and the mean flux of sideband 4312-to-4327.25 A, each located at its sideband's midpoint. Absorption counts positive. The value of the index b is 2.9 A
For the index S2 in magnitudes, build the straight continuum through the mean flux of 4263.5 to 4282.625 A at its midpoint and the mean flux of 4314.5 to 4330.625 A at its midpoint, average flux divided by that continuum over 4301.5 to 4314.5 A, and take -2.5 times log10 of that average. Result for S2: 0.43 mag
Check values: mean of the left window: 17.6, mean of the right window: 19.6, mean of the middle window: 12.8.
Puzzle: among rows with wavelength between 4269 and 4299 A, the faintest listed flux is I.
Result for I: 11.28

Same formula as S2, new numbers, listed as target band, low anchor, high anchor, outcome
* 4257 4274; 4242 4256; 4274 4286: 0.04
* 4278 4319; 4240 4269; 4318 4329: 0.19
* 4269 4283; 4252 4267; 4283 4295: 0.04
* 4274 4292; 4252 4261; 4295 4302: -0.16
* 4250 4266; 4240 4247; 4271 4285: 0.05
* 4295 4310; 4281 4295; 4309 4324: 0.33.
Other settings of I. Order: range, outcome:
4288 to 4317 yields 9.658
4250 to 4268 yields 13.38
